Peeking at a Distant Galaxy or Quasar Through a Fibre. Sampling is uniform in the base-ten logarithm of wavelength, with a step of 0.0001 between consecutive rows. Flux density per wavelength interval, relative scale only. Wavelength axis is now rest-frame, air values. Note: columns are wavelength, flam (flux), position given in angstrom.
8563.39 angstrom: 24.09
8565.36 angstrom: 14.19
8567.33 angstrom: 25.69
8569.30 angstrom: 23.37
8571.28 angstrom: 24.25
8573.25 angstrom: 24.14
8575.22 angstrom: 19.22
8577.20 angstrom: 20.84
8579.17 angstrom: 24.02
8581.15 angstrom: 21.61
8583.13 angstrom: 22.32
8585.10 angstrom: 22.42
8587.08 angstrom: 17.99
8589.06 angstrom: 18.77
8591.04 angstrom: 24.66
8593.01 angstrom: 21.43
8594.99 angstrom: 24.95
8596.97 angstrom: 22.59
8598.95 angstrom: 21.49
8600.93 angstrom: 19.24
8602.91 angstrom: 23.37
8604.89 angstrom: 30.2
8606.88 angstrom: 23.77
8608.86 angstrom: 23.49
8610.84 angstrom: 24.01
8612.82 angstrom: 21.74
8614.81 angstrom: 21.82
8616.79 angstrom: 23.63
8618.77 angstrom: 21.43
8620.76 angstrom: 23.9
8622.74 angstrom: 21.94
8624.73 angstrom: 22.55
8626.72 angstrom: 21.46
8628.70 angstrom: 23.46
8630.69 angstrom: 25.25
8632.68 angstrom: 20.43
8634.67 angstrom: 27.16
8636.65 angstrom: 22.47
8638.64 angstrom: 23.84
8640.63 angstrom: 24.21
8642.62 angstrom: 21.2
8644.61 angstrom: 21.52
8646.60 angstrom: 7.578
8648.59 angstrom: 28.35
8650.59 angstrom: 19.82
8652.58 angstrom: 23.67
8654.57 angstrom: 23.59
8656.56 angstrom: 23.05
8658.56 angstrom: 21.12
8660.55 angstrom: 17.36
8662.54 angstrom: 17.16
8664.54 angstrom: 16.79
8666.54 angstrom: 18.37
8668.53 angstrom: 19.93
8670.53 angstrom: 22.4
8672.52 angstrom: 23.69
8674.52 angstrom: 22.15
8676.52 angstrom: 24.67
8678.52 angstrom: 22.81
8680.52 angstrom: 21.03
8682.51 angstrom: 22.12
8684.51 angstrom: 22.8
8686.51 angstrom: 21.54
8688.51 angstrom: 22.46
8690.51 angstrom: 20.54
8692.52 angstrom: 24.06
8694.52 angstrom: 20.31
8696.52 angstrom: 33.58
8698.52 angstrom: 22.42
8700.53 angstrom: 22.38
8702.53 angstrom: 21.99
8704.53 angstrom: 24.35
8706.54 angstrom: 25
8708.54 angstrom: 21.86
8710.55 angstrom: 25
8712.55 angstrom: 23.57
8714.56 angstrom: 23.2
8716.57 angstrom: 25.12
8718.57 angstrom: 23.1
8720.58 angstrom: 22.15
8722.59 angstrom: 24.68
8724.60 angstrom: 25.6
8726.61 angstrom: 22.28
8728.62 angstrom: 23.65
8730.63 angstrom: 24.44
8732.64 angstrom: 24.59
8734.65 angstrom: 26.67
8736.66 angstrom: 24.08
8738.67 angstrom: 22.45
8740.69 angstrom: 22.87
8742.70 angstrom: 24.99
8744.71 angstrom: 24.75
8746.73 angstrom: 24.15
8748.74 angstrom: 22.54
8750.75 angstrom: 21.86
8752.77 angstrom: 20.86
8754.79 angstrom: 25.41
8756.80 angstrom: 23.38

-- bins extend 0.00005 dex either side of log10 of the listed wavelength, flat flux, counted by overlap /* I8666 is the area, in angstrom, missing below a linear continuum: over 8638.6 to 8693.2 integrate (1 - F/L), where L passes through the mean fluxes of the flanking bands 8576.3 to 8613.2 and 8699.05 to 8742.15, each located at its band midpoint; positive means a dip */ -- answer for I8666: 4.6 angstrom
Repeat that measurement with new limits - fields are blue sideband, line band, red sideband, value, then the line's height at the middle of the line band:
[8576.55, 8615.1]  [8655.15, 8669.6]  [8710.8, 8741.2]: 2.5 angstrom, 23.3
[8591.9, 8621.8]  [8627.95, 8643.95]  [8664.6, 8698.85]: -0.4 angstrom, 22.9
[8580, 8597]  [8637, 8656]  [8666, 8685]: 0.3 angstrom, 22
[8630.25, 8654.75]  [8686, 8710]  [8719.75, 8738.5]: 0.0 angstrom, 23.4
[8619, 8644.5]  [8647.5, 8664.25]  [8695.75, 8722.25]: 1.4 angstrom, 23.4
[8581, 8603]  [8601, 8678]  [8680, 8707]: 0.8 angstrom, 22.4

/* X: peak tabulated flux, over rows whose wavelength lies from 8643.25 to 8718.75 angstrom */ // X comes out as 33.58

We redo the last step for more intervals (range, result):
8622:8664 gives 28.35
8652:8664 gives 23.67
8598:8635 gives 30.2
